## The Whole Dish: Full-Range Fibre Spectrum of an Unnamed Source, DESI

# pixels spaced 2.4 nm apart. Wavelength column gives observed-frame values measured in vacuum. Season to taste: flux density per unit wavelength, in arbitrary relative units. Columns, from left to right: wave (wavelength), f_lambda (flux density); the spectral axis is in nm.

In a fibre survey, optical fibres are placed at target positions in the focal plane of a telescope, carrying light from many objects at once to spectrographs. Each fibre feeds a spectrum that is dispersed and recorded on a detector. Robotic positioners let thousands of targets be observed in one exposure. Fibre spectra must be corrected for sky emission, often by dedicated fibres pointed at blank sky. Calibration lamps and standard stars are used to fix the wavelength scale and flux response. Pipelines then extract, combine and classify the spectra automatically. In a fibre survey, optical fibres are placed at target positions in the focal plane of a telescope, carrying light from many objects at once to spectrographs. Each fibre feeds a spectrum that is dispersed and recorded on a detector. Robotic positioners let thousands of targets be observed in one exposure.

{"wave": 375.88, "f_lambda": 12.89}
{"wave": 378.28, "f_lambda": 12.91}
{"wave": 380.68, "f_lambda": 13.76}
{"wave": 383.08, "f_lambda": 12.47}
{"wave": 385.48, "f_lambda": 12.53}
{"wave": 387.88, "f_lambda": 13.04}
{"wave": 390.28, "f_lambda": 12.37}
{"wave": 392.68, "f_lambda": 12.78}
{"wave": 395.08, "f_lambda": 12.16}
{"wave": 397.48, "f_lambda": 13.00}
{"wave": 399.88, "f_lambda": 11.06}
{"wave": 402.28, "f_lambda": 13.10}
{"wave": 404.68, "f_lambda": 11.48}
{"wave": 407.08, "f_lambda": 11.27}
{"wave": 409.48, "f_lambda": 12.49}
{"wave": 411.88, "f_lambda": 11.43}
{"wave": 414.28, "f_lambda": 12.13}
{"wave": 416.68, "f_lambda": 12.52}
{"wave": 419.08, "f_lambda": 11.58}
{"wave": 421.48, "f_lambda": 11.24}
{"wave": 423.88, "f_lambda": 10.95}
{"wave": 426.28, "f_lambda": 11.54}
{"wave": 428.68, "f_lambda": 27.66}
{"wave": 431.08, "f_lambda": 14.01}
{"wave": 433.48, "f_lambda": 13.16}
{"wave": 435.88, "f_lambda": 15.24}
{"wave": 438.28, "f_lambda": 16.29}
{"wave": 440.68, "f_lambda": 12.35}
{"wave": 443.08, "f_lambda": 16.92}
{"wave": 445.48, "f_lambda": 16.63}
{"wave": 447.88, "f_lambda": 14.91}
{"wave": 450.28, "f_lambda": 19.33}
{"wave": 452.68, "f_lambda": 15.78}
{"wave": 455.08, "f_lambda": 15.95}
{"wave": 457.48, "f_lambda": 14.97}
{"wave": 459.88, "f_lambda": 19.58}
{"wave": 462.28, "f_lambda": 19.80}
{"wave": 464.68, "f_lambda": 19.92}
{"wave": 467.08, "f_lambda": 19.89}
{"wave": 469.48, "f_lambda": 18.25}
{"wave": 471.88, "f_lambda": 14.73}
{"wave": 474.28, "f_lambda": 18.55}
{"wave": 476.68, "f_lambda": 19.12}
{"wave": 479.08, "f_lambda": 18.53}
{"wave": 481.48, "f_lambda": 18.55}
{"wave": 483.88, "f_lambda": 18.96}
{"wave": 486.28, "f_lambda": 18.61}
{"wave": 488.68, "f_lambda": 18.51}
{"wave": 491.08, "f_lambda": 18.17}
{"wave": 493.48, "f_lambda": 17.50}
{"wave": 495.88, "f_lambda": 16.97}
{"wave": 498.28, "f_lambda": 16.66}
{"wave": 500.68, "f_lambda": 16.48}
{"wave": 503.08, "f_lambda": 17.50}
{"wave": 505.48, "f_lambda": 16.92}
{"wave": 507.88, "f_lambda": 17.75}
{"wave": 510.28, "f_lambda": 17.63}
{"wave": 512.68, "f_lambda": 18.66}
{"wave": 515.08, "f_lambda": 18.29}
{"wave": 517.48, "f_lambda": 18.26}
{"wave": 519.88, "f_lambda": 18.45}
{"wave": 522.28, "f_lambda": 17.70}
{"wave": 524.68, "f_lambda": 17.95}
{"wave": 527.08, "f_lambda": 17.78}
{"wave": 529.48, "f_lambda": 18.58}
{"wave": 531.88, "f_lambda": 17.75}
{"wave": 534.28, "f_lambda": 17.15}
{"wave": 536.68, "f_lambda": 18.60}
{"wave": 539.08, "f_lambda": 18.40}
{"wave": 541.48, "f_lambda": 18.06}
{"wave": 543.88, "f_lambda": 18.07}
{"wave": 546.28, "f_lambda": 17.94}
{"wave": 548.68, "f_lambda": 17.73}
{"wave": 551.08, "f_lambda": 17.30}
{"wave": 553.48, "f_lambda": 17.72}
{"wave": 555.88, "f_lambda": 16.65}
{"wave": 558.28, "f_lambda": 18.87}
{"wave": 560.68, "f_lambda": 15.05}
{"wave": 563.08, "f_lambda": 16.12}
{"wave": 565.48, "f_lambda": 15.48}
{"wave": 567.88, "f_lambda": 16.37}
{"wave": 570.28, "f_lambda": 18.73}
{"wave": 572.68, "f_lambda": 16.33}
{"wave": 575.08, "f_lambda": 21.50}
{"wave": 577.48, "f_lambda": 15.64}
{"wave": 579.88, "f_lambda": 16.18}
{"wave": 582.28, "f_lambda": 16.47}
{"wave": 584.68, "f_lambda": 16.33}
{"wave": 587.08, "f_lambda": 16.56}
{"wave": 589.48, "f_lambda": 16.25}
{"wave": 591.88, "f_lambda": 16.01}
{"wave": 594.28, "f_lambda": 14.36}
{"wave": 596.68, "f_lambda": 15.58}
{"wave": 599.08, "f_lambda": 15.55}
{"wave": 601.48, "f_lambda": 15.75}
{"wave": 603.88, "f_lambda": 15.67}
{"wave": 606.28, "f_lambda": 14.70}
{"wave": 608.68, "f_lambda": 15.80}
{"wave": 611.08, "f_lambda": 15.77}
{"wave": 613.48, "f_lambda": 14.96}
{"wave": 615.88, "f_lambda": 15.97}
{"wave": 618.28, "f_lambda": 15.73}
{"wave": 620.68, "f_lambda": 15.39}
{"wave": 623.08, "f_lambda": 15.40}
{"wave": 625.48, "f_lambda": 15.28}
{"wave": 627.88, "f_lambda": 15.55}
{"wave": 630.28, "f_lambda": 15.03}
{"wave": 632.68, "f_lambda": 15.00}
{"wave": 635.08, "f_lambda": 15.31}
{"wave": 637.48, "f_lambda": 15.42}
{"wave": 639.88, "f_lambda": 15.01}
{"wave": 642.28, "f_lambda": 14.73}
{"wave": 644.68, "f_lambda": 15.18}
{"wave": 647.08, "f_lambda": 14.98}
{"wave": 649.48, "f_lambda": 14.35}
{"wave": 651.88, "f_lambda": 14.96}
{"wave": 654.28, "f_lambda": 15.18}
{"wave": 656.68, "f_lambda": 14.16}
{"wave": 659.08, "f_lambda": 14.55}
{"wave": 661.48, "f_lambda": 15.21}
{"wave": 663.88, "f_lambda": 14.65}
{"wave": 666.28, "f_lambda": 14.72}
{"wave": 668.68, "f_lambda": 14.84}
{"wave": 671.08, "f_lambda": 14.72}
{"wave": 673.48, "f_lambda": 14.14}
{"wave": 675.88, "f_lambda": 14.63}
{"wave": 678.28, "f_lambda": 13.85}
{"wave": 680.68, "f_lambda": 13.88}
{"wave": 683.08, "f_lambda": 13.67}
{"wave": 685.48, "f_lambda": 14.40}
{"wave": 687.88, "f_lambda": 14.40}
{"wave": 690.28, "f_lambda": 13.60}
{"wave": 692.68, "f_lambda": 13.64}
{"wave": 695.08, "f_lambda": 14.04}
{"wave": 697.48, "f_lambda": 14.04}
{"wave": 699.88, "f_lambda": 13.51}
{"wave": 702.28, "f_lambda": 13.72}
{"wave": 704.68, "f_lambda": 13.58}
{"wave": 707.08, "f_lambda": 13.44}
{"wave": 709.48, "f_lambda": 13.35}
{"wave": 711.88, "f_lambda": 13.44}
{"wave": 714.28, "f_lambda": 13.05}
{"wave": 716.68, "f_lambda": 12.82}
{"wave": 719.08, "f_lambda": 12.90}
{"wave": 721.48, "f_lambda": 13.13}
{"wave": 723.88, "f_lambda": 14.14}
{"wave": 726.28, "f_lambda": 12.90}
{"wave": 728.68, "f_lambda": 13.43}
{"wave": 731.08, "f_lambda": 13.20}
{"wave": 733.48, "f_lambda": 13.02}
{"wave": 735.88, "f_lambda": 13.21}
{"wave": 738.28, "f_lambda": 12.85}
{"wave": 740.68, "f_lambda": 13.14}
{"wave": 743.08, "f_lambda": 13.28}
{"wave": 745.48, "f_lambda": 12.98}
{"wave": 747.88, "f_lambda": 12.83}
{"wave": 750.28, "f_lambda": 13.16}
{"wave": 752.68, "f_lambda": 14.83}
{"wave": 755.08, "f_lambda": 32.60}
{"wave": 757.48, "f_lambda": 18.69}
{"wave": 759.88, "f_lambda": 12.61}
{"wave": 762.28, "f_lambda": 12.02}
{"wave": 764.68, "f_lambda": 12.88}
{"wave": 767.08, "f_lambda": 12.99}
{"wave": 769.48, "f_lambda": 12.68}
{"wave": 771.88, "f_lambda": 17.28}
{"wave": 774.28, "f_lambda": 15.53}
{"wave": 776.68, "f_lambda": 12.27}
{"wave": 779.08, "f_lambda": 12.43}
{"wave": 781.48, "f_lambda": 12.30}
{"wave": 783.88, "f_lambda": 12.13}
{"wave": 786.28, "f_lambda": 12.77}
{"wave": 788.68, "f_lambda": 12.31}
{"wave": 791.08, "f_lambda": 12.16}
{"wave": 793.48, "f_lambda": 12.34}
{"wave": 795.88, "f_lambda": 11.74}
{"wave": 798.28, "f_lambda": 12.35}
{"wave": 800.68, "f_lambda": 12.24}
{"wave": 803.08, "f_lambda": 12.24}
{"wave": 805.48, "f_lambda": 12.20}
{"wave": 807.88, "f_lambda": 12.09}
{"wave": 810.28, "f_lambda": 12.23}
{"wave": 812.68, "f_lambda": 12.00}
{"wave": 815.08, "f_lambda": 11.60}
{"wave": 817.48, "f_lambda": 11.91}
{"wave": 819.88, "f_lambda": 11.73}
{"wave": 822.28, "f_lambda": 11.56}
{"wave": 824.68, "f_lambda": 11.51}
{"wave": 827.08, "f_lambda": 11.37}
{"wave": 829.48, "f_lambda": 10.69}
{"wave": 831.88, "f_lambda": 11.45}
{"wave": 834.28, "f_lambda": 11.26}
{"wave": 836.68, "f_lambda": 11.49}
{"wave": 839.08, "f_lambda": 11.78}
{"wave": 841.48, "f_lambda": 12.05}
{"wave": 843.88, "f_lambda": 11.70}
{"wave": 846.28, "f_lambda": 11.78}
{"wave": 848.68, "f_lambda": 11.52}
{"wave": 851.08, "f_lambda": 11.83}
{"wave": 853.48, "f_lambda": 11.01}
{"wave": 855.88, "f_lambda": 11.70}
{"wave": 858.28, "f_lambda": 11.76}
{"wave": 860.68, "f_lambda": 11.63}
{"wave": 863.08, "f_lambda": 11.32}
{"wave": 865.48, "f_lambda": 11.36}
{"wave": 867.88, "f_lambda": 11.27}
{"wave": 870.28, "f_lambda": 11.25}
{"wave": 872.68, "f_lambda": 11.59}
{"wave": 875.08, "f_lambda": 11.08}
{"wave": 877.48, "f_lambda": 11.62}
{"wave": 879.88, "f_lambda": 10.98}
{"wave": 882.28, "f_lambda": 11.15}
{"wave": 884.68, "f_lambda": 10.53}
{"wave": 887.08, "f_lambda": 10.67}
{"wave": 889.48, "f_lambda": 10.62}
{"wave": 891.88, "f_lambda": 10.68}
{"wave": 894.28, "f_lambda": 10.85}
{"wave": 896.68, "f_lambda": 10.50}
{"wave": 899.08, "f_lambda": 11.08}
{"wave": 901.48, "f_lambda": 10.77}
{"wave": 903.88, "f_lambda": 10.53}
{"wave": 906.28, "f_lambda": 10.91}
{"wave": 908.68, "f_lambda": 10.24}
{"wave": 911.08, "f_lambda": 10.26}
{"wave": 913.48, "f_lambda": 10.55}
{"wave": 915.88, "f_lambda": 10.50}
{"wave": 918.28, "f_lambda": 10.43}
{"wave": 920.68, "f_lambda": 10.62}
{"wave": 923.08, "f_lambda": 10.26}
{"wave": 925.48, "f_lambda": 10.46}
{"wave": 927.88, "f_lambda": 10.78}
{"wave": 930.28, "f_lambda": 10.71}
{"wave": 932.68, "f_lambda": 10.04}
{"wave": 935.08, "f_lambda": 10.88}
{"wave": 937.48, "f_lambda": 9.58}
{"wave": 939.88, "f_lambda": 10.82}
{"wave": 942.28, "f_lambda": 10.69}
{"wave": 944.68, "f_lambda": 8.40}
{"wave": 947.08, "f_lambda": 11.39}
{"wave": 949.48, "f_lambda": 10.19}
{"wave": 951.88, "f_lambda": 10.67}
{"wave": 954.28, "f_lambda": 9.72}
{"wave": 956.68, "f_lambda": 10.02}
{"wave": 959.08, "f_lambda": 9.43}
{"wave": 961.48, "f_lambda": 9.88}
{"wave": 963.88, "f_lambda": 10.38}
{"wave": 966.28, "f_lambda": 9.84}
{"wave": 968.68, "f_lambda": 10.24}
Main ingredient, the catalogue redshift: 0.15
